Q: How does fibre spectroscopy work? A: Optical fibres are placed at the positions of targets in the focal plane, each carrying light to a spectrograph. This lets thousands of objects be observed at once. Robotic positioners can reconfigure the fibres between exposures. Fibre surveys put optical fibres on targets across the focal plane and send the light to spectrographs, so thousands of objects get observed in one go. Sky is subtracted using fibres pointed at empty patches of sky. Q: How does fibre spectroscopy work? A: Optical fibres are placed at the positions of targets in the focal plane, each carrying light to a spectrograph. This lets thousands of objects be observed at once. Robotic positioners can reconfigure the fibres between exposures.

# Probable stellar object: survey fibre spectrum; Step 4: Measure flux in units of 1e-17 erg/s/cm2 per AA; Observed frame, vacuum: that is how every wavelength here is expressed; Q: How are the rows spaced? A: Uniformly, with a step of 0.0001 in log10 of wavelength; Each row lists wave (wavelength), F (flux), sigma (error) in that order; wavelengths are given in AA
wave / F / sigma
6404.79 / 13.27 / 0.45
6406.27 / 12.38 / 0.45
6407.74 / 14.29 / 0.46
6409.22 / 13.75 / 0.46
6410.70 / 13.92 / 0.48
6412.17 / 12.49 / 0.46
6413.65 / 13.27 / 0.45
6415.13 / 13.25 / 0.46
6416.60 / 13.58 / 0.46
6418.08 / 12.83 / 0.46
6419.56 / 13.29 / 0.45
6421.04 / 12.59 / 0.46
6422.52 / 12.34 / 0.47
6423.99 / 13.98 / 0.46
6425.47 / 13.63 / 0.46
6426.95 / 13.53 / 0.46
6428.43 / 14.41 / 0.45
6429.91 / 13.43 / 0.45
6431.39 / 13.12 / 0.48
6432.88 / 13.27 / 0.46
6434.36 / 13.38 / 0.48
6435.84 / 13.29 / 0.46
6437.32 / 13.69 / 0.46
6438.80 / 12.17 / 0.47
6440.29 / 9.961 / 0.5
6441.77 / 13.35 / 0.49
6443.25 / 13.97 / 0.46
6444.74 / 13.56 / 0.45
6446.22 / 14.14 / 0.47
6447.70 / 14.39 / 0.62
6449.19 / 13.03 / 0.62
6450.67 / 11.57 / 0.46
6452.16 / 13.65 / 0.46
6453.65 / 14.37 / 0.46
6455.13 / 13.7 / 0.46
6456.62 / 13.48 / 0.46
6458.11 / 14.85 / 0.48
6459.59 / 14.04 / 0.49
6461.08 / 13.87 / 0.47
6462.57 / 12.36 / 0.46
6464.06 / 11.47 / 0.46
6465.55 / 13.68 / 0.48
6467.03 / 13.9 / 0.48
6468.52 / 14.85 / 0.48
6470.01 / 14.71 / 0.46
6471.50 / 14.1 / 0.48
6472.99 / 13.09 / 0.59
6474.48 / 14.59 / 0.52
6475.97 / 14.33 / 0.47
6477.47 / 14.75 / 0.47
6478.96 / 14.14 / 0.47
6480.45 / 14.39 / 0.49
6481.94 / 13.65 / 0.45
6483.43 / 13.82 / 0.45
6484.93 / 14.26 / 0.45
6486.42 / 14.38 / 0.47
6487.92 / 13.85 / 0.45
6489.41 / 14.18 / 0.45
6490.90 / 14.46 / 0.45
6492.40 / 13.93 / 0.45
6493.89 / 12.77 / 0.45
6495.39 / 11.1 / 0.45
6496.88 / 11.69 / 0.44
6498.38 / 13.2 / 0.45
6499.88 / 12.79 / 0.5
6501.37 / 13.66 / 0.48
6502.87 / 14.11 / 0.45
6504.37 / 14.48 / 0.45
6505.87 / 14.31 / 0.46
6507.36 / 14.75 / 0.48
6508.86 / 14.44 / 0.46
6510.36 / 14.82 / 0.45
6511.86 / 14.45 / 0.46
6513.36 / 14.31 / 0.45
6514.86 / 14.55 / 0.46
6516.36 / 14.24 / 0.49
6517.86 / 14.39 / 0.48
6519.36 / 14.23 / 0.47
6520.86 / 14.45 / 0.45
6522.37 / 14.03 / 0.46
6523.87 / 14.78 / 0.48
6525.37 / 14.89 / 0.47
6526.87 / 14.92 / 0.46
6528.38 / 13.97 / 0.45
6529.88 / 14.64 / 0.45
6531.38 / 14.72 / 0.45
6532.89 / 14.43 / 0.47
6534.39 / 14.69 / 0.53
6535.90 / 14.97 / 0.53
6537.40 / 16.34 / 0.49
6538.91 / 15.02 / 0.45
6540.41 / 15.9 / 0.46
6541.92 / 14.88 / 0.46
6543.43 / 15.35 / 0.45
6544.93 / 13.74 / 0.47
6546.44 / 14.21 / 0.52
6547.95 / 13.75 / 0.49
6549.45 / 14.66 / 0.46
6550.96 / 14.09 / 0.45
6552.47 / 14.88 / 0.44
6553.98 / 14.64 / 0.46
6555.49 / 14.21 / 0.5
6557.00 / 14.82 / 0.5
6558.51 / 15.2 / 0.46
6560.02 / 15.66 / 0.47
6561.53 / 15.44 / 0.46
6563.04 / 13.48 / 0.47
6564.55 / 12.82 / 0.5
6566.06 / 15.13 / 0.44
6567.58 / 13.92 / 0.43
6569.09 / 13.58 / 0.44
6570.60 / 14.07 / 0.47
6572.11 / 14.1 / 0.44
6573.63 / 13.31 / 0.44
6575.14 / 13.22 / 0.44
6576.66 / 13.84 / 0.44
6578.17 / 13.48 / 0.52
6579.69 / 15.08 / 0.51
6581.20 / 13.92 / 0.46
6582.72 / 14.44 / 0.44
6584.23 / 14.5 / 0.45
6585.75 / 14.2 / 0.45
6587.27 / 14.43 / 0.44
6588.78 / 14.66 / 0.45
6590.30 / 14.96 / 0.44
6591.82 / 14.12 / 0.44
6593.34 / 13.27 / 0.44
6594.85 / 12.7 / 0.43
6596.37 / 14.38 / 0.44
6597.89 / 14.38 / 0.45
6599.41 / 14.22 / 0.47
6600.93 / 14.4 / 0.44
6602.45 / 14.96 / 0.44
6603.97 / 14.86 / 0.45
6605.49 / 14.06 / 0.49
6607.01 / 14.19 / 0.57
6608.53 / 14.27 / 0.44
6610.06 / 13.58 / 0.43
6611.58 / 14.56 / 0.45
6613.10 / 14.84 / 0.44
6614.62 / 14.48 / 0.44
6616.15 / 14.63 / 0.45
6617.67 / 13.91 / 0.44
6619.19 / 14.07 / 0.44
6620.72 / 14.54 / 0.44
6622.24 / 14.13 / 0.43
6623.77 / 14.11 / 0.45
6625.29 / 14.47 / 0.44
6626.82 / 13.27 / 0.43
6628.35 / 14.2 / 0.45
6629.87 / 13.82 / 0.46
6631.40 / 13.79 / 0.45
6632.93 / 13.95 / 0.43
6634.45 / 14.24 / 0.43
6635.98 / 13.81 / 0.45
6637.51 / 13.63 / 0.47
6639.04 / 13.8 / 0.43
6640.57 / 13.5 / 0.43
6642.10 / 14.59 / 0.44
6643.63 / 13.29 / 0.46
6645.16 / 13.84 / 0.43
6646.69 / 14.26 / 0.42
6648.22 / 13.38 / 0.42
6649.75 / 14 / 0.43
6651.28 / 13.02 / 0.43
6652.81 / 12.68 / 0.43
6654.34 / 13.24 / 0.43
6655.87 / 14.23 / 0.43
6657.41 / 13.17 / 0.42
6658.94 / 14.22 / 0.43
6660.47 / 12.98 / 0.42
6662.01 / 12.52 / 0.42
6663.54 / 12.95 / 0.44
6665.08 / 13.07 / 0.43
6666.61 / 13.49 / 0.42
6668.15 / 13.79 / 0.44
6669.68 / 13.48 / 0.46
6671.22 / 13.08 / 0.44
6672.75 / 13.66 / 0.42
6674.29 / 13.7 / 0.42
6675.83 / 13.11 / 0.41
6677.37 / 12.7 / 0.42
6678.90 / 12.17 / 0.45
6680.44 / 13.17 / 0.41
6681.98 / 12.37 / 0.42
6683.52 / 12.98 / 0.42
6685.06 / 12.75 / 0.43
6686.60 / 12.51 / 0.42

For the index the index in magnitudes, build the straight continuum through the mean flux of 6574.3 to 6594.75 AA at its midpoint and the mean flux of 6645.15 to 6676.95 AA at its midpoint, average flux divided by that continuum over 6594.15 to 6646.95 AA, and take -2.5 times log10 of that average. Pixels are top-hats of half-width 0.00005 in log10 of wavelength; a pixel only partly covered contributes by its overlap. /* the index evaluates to -0.03 mag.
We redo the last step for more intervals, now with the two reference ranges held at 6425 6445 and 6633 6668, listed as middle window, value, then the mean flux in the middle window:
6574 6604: -0.06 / 14.2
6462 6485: -0.05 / 13.9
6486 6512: -0.03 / 13.7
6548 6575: -0.07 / 14.3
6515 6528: -0.09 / 14.5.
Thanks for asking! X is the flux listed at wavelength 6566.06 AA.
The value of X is 15.13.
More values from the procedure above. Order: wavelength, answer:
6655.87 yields 14.23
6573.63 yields 13.31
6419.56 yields 13.29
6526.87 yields 14.92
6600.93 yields 14.4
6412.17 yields 12.49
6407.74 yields 14.29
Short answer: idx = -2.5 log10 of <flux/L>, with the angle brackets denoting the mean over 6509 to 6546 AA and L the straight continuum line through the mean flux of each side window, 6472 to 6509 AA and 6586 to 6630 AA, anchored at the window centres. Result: -0.06 mag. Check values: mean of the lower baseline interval 13.8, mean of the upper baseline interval 14.2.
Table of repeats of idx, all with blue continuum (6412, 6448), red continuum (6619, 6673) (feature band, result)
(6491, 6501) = 0.05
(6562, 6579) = -0.02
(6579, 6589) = -0.07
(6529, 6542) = -0.12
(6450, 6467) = -0.01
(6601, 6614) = -0.06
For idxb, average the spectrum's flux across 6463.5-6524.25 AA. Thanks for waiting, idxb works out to 14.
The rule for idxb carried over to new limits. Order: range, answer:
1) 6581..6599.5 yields 14.2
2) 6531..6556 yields 14.7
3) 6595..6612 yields 14.3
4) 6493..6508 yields 13.3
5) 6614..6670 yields 13.7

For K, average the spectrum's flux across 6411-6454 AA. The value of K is 13.2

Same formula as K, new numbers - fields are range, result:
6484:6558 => 14.3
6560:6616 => 14.2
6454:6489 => 13.9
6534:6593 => 14.4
